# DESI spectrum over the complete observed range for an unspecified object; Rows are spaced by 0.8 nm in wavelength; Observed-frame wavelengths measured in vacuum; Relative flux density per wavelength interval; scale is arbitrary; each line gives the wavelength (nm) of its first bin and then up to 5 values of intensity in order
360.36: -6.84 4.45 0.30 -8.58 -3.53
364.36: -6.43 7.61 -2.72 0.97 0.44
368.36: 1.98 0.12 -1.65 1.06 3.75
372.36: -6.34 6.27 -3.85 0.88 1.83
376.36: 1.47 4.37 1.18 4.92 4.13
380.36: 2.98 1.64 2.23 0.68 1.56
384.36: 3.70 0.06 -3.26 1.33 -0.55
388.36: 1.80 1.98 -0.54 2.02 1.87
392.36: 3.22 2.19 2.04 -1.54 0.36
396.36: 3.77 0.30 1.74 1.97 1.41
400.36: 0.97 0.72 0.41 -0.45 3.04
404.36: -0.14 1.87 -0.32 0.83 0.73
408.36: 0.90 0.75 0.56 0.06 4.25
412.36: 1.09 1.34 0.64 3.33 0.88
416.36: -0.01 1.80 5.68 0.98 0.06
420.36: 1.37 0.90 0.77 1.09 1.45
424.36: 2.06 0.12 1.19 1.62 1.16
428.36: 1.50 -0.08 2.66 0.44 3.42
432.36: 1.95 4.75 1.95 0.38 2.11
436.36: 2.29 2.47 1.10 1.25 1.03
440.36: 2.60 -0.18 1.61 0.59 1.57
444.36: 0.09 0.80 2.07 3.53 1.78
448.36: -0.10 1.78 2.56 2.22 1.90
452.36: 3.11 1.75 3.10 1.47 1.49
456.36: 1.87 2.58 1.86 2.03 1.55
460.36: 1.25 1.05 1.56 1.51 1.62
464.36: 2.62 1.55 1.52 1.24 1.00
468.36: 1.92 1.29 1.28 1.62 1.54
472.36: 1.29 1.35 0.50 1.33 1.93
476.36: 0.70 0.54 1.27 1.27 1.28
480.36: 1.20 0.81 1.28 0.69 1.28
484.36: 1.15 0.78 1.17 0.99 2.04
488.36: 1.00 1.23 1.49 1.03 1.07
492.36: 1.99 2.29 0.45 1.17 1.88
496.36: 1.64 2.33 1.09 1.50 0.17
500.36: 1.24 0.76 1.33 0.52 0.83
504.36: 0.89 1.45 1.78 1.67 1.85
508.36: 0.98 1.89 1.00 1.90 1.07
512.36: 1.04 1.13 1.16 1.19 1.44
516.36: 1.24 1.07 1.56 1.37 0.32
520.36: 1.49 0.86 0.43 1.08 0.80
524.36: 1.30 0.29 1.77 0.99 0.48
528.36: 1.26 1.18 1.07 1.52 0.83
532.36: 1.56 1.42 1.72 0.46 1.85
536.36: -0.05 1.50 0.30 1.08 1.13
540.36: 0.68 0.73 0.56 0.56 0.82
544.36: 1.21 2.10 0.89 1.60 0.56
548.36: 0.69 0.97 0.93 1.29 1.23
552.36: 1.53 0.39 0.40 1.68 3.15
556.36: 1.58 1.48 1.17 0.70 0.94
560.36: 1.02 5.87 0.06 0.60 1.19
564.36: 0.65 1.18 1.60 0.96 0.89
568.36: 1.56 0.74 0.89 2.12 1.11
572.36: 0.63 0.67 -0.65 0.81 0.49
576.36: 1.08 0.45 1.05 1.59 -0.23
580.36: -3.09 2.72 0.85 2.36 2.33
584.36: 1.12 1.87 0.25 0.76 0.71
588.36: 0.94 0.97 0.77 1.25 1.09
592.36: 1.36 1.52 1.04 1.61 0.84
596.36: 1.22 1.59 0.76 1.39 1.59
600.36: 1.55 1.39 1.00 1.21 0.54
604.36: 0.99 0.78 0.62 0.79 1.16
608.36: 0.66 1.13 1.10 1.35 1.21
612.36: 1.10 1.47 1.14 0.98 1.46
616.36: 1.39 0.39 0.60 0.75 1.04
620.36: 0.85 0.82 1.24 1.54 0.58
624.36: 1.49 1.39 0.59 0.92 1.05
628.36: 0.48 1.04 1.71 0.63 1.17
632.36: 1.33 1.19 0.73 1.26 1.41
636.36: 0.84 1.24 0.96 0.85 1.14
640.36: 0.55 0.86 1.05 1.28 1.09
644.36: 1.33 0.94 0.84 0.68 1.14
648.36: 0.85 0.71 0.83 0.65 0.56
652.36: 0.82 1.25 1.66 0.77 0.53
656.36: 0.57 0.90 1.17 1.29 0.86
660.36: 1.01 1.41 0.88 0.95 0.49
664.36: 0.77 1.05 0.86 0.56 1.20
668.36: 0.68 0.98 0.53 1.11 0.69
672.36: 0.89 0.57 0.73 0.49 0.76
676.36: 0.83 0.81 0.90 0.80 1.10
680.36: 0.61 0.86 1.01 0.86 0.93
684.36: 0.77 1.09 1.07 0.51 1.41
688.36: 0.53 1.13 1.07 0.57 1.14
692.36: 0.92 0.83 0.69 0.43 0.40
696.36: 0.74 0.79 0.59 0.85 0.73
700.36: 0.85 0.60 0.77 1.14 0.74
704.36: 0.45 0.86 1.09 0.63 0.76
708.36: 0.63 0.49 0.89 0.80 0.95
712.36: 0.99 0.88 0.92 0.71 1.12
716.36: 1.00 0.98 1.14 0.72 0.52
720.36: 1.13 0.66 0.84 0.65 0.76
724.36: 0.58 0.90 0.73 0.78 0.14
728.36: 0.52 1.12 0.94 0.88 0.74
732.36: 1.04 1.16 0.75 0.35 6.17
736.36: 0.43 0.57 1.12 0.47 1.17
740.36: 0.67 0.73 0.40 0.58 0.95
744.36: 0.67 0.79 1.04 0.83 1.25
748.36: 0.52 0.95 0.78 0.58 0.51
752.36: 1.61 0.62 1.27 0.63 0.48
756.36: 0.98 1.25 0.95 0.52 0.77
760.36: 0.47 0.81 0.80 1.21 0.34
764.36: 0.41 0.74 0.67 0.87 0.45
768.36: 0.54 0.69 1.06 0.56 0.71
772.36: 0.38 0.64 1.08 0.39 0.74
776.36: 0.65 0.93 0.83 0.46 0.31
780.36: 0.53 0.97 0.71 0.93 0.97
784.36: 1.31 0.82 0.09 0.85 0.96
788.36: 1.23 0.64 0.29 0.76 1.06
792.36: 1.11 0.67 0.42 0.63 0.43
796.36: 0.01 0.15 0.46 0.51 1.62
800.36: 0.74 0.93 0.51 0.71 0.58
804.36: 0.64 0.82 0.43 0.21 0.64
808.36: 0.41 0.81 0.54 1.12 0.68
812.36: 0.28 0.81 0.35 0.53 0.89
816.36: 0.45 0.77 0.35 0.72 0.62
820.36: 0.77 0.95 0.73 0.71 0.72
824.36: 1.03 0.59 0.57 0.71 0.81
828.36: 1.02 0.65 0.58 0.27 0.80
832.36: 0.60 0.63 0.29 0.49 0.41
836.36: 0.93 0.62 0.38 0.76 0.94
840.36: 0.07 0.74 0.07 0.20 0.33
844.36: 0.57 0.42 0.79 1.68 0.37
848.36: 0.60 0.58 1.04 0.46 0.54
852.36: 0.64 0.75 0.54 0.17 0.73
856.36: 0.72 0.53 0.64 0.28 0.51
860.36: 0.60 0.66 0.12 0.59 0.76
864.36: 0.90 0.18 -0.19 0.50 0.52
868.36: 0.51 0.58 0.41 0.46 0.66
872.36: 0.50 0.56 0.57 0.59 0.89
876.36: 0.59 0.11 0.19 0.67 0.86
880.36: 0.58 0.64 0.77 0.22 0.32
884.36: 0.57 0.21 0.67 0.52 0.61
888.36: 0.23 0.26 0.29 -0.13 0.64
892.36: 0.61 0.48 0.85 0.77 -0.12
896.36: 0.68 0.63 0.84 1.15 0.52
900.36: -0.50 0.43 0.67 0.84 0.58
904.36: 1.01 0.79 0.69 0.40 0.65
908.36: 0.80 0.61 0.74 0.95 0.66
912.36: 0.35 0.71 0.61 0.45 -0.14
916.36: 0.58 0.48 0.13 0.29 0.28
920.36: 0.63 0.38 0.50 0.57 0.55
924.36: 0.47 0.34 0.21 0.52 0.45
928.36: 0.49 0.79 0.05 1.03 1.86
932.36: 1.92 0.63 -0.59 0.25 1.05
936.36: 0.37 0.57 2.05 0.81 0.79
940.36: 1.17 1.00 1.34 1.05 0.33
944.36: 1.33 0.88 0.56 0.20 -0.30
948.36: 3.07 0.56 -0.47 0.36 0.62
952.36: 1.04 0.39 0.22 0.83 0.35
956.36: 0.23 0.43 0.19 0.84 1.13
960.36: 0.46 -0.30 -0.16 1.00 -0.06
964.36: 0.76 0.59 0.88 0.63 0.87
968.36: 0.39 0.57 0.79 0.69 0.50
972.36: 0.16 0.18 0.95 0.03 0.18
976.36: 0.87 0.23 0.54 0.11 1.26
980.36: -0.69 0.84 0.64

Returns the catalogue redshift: 0.12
